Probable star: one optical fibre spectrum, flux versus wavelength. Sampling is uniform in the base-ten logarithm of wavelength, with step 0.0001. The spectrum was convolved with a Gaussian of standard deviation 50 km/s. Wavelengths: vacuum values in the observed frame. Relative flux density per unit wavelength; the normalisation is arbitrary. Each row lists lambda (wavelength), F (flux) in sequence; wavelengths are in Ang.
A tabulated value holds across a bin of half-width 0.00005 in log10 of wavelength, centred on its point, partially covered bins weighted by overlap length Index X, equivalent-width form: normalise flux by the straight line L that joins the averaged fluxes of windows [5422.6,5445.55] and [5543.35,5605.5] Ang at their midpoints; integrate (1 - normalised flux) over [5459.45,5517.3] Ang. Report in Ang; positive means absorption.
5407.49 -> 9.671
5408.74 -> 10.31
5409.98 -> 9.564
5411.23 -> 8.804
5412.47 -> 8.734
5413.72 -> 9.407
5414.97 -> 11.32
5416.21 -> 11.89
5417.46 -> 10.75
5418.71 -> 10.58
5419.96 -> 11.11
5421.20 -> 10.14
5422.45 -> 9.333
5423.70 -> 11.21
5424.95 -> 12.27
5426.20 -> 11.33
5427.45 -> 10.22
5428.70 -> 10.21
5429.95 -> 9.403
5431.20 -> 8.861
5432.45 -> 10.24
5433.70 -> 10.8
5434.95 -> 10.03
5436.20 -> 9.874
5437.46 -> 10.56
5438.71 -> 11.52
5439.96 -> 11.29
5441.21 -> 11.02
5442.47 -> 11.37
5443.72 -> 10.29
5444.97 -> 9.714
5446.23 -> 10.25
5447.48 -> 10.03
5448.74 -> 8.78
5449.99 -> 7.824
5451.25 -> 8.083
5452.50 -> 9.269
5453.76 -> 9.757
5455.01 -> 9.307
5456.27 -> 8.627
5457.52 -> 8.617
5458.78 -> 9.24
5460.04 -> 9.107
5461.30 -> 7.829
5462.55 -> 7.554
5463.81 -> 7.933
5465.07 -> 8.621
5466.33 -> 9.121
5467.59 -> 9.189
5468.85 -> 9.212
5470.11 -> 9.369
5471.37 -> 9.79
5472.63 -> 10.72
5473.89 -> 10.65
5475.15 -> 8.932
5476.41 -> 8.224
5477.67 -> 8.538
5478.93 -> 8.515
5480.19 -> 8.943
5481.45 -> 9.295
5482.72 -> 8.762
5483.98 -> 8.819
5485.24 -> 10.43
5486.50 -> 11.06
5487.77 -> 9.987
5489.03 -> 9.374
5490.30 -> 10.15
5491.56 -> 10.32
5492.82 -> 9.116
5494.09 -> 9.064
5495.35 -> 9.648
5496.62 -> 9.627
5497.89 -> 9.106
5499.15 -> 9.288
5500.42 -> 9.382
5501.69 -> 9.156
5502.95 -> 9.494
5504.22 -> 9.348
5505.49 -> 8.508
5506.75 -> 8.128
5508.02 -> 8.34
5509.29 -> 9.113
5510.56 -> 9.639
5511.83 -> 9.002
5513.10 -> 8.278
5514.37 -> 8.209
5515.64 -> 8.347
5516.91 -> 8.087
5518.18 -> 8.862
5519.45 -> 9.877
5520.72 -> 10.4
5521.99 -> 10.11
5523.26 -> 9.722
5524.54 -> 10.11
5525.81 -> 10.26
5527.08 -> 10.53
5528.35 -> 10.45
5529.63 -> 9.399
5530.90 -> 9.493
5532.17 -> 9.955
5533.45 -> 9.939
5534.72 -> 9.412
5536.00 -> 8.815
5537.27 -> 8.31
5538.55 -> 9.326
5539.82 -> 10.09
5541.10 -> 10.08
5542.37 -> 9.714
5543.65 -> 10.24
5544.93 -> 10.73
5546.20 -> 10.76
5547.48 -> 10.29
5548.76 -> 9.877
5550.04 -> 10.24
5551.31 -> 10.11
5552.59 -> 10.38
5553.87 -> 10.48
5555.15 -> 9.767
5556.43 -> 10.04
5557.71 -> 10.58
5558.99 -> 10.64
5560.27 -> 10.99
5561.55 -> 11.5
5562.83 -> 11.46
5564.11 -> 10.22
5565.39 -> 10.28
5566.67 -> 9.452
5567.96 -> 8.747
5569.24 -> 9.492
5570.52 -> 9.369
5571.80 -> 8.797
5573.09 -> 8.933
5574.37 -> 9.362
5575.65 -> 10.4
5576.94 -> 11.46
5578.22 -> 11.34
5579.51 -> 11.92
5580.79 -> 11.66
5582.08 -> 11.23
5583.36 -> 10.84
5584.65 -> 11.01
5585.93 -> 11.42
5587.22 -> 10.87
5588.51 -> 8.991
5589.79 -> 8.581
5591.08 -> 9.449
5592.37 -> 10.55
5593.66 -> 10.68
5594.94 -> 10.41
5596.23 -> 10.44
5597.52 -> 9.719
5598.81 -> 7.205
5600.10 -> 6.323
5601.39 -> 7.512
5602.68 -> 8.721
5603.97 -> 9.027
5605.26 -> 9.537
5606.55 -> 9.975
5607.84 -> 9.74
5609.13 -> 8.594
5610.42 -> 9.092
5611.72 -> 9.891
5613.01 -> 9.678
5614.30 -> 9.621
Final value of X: 6.87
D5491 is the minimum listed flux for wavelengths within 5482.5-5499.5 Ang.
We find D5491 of 8.762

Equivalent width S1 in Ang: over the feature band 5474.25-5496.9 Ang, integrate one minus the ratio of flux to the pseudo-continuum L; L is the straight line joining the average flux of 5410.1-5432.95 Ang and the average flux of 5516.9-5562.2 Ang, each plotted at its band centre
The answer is 1.7 Ang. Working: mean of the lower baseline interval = 10.3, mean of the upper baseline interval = 10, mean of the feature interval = 9.39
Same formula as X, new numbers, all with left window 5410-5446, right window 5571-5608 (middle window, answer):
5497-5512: 1.6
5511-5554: 1.6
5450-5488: 4.4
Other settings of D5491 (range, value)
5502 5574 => 8.087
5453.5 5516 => 7.554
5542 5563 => 9.714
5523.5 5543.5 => 8.31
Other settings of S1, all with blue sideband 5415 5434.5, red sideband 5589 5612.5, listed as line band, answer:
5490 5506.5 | 1.1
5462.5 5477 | 1.5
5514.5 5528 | 0.3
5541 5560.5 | -1.5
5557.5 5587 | -3.4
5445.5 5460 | 1.8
